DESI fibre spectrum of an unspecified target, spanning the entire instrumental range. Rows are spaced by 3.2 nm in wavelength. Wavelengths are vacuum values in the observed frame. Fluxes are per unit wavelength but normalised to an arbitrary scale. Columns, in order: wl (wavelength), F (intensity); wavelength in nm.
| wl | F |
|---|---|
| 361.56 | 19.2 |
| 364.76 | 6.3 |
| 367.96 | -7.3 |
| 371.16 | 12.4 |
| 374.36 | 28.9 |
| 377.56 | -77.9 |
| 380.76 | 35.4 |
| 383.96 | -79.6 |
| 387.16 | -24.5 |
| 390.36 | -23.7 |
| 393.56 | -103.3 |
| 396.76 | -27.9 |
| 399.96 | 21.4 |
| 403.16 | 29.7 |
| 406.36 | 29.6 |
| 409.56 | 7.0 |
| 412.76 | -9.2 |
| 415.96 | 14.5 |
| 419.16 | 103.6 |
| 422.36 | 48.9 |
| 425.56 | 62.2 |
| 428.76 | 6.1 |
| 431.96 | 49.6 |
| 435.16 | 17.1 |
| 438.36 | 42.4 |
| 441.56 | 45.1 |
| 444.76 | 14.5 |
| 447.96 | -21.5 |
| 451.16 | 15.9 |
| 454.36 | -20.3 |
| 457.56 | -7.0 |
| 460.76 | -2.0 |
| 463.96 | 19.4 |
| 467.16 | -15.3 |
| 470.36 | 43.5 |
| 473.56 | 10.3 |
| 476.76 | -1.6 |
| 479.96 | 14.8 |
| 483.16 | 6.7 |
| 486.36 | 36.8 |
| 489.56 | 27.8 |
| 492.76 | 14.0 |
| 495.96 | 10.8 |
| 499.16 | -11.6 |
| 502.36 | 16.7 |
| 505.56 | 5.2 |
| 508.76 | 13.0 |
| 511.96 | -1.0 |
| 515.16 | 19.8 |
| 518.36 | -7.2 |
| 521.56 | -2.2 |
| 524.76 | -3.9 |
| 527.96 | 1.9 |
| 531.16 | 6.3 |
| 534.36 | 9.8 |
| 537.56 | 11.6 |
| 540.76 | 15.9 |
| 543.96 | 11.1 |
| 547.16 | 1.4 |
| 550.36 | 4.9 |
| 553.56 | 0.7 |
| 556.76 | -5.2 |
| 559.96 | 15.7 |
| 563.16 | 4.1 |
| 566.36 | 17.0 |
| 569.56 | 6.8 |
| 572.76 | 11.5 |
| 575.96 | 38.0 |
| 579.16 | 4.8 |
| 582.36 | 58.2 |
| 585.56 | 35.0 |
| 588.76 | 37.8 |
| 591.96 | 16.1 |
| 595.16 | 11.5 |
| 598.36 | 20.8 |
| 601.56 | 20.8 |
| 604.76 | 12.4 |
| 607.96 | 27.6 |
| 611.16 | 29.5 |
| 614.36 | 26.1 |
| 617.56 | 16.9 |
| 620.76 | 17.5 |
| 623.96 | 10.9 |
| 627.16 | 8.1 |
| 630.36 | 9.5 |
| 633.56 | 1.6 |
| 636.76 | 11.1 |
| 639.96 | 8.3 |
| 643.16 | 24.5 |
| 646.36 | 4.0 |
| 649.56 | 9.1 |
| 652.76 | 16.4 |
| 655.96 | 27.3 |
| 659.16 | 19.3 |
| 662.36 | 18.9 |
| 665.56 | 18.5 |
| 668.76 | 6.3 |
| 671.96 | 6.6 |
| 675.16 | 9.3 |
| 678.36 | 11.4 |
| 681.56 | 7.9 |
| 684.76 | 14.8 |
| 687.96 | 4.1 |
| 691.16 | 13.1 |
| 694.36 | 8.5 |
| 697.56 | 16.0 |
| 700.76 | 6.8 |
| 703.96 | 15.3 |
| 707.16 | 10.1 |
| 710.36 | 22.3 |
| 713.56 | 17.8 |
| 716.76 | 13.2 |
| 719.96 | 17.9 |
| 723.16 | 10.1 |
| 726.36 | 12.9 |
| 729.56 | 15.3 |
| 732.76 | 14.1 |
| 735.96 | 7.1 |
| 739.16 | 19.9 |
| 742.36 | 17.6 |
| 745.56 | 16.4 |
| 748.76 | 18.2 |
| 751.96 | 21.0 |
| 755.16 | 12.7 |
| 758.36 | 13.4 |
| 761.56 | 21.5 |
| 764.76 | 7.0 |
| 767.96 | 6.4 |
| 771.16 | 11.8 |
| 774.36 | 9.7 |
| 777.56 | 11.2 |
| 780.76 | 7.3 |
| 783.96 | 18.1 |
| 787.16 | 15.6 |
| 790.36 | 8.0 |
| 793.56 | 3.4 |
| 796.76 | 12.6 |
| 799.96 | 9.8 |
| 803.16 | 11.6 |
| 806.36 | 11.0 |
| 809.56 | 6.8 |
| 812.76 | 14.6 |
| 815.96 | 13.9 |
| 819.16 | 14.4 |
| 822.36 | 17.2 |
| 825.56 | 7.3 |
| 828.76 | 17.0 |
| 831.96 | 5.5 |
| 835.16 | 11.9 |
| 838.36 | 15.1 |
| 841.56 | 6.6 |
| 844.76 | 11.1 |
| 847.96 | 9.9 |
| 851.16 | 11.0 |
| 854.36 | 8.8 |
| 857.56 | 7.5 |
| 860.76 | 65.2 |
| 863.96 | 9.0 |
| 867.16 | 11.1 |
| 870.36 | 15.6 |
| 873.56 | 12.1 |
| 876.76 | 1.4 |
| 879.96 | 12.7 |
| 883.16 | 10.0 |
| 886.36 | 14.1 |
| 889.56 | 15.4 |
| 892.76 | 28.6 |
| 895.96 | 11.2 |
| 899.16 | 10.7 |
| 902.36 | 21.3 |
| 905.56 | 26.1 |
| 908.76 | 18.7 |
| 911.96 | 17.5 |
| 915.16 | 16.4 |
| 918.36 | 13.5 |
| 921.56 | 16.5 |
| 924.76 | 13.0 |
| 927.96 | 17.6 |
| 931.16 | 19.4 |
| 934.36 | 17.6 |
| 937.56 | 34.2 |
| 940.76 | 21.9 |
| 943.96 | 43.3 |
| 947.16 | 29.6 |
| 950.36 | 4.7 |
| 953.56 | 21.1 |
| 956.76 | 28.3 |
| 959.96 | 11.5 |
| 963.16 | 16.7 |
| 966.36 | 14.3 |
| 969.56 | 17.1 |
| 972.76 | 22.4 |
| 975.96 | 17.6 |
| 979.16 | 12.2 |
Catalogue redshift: 1.310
